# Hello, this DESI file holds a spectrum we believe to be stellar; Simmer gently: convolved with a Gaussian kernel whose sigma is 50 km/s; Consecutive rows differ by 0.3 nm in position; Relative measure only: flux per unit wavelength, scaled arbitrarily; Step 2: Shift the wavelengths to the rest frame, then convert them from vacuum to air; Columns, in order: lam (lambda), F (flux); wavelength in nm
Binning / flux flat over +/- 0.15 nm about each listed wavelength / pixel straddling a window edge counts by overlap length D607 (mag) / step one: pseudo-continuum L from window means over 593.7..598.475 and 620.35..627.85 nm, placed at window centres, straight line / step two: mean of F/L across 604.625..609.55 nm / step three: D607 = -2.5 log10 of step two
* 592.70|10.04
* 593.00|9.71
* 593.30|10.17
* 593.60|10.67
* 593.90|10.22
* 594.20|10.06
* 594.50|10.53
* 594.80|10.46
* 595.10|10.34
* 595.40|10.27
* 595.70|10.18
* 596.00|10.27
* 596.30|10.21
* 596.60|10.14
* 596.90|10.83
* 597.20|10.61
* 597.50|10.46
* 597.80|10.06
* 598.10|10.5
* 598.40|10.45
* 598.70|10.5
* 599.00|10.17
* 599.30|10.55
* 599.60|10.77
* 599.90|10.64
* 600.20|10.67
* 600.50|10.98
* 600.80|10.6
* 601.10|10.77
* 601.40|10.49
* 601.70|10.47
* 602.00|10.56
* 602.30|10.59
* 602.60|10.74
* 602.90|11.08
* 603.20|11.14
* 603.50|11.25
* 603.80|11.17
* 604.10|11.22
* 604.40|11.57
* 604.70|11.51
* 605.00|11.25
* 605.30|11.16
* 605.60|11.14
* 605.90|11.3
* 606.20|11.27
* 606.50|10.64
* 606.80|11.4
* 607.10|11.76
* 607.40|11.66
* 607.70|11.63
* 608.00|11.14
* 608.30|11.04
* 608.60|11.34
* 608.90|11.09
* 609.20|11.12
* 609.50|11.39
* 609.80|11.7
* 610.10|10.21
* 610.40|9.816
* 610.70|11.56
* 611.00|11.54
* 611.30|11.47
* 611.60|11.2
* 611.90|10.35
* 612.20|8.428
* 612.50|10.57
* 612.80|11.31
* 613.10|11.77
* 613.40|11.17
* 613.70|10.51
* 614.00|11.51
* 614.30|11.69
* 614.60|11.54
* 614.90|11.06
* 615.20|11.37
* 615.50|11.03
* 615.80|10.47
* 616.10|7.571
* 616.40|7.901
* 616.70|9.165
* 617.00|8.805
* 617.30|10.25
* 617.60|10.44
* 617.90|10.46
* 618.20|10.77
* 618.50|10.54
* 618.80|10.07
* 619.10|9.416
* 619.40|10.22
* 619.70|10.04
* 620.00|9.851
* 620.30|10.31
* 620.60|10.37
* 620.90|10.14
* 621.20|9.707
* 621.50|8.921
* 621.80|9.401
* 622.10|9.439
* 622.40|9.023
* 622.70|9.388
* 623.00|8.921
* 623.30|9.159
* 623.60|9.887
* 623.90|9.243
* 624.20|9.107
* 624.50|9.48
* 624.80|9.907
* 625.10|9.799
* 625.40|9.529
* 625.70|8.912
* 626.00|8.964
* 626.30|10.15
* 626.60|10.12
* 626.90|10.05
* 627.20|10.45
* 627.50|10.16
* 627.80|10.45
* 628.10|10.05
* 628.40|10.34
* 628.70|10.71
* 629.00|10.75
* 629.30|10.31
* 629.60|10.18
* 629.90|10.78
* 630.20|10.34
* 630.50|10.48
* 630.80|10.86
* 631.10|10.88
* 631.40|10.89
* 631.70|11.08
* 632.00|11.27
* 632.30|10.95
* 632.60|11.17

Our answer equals -0.12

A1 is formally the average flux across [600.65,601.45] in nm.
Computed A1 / 10.6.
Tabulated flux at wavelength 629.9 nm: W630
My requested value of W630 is 10.78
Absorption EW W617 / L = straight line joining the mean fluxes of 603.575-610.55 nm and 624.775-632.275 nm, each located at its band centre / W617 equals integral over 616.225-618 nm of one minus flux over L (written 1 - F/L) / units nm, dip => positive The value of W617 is 0.22 nm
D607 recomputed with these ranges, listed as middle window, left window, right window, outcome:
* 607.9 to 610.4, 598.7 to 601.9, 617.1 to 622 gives -0.07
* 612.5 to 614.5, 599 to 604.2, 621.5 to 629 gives -0.10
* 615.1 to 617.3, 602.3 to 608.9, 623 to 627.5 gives 0.10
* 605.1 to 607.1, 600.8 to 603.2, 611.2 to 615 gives -0.04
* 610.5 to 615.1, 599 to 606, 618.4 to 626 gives -0.08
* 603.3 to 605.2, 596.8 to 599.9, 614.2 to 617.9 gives -0.10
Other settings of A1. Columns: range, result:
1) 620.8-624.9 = 9.39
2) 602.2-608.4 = 11.2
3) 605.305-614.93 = 11.1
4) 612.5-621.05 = 10.4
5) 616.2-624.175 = 9.66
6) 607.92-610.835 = 11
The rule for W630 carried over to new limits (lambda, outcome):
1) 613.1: 11.77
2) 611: 11.54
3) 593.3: 10.17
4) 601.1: 10.77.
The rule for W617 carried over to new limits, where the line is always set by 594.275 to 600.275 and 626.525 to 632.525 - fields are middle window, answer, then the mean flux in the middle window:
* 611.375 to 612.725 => 0.03 nm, 10.3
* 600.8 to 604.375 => -0.15 nm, 10.9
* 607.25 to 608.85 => -0.13 nm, 11.3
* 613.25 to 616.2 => -0.10 nm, 10.8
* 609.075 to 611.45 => -0.14 nm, 11.1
